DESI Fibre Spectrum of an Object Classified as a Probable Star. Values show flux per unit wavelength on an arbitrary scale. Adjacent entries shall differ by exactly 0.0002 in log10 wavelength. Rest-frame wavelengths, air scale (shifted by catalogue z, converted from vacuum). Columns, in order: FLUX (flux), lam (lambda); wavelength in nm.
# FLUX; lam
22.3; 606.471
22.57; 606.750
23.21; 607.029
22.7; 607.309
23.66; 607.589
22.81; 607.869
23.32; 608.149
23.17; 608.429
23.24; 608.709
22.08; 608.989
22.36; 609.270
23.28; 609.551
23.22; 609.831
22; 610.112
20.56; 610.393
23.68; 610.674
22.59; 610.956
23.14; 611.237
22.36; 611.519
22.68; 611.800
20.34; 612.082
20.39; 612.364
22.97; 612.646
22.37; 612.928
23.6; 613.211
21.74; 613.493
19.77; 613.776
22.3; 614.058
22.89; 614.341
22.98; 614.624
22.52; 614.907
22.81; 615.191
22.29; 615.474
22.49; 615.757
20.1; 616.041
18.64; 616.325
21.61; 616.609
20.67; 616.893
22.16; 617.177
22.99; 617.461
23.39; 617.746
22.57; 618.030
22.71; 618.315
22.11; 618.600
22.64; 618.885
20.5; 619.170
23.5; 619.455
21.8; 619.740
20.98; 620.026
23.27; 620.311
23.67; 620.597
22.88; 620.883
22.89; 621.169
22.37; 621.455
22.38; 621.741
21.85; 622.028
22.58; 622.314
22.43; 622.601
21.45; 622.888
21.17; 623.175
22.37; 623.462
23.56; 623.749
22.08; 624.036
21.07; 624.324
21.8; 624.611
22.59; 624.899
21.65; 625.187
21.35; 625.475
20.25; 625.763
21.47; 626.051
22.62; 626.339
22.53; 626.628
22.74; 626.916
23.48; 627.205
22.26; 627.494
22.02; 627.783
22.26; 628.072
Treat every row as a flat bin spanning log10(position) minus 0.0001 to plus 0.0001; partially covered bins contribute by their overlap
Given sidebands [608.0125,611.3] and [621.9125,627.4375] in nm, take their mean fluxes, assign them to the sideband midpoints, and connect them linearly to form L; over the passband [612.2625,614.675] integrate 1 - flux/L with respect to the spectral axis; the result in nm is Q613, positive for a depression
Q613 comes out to 0.05 nm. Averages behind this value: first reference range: 22.7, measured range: 22.1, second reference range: 22.1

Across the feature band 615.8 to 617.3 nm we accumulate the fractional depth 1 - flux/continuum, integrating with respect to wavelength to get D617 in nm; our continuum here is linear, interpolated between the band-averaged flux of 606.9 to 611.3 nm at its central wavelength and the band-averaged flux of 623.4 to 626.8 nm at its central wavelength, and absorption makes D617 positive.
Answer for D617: 0.11 nm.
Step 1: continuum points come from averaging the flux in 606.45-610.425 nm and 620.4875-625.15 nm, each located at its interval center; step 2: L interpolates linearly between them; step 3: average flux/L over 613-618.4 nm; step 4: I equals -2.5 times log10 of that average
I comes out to 0.03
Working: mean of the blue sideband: 22.8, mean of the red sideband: 22.3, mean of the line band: 22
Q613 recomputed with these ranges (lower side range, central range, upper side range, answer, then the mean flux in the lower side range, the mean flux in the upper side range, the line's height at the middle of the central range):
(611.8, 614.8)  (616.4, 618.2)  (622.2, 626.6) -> -0.013 nm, 22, 21.9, 22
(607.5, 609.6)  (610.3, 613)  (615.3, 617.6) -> 0.026 nm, 23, 21.4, 22.3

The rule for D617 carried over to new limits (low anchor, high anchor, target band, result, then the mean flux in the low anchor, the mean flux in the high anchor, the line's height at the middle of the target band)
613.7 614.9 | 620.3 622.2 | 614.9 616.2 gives 0.02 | 22.2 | 22.7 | 22.3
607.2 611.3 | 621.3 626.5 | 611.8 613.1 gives 0.05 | 22.8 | 21.9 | 22.6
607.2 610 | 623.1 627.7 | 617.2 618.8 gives -0.02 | 23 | 22.1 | 22.5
